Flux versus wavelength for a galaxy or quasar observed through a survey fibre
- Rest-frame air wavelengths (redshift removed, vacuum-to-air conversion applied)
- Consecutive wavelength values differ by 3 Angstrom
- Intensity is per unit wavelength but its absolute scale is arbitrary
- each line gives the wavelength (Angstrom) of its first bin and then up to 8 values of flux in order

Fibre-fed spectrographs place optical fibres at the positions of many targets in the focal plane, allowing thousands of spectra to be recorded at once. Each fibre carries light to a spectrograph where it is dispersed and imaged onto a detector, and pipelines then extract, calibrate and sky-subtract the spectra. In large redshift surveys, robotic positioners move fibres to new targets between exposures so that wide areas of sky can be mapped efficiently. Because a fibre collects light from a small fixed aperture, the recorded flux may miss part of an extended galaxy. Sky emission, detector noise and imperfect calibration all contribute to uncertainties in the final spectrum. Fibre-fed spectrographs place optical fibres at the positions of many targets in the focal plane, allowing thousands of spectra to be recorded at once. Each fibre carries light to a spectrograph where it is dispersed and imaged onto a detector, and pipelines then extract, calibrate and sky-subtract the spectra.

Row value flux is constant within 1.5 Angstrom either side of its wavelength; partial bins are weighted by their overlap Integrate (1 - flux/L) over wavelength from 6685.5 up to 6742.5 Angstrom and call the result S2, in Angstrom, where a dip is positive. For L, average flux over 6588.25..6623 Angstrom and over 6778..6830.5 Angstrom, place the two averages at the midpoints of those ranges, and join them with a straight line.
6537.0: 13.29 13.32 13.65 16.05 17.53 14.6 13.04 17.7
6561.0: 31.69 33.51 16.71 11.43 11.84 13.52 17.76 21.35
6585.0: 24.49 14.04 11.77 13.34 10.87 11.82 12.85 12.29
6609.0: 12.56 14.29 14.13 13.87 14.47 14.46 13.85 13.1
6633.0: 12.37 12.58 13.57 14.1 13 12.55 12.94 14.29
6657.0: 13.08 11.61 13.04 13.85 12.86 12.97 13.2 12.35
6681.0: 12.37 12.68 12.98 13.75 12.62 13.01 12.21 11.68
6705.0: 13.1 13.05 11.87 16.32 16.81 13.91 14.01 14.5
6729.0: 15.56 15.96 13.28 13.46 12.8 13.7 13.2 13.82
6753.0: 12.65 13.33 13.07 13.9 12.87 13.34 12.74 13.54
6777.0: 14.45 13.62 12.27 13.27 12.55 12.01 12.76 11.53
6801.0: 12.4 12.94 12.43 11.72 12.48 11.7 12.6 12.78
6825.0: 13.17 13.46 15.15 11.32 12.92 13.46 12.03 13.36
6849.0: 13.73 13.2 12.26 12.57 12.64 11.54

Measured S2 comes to -4.15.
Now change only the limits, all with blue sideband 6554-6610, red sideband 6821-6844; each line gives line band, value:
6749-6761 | 0.77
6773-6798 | 1.38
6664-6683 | 2.90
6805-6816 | 0.98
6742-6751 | 0.46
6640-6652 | 1.89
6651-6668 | 2.54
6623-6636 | 2.10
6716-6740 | -0.16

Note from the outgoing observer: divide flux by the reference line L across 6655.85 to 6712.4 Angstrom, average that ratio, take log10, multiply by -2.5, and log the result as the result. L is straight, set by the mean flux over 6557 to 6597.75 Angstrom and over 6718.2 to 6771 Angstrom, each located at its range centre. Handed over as 0.19 mag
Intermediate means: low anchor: 18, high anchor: 13.7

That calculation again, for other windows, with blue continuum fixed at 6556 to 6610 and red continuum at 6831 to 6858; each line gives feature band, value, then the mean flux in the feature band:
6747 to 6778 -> 0.06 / 13.3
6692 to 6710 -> 0.19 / 12.6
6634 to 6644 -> 0.19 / 13.3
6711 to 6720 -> -0.04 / 15.3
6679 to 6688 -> 0.20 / 12.6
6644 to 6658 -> 0.19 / 13.2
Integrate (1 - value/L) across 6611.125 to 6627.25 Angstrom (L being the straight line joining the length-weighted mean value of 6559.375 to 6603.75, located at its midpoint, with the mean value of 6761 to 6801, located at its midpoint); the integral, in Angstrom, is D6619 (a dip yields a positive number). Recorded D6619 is 2.2 Angstrom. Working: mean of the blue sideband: 17.2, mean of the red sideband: 13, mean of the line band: 14.2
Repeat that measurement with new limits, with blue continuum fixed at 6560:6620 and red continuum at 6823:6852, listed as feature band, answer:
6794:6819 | 2.4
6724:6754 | 0.9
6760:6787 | 1.1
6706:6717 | 0.4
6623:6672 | 7.0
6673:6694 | 3.0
